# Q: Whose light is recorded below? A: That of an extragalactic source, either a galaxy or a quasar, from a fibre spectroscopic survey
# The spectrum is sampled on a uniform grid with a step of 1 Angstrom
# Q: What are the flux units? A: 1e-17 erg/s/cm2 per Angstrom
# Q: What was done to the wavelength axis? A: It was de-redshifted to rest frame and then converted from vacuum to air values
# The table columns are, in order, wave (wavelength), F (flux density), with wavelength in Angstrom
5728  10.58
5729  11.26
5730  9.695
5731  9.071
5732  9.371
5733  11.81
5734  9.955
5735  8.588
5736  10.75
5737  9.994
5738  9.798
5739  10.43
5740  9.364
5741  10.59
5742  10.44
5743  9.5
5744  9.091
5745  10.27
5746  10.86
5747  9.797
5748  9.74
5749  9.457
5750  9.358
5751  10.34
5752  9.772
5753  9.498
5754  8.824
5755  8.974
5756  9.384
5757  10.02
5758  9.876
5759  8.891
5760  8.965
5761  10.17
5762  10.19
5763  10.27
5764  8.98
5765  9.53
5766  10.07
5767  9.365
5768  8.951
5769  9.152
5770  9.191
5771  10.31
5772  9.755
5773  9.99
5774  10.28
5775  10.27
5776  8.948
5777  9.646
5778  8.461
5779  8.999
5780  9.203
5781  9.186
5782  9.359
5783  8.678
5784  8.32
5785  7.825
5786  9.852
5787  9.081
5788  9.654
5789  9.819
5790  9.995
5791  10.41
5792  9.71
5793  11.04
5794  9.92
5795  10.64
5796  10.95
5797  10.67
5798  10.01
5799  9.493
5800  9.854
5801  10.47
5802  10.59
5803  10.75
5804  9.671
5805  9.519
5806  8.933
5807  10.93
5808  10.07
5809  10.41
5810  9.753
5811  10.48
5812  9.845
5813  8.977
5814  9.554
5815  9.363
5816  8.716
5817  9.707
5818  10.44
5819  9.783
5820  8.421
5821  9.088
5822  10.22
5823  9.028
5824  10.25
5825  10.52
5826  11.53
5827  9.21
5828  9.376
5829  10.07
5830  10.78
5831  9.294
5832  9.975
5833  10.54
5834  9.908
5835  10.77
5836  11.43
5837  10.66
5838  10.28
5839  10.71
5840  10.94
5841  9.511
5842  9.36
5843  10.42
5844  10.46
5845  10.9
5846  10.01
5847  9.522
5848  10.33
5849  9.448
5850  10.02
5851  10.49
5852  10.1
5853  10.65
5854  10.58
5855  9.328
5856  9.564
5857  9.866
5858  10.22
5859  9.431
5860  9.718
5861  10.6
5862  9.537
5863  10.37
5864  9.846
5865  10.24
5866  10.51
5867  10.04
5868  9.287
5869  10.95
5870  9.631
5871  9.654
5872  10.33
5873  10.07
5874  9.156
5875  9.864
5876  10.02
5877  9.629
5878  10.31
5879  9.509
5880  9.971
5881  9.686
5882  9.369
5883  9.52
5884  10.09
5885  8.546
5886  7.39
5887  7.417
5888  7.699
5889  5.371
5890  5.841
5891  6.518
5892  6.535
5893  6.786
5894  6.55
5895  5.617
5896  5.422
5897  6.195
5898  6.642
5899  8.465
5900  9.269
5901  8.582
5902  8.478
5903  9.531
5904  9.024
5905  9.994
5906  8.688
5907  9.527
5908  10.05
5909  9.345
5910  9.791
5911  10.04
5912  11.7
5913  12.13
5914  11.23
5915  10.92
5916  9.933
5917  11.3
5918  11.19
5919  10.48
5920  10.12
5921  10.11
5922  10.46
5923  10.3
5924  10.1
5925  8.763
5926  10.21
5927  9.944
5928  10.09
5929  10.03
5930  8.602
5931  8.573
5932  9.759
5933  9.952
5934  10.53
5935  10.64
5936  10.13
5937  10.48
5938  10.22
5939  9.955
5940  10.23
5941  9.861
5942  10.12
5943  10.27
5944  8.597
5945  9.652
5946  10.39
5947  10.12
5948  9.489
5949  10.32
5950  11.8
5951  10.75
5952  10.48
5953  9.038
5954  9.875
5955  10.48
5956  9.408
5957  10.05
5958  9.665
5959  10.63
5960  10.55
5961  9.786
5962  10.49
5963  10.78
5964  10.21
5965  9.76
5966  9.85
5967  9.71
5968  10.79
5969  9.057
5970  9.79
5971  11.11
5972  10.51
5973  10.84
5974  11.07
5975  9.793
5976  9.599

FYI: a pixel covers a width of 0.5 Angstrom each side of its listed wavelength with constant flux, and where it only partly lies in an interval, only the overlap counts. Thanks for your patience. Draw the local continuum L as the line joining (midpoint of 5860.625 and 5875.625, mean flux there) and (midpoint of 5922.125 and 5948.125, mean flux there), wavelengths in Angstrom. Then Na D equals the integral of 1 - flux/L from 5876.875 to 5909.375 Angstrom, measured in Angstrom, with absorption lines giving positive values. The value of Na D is 5.72 Angstrom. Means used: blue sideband 10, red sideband 9.9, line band 8.21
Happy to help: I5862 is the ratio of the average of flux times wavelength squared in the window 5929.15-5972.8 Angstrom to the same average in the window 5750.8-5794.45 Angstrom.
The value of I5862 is 1.1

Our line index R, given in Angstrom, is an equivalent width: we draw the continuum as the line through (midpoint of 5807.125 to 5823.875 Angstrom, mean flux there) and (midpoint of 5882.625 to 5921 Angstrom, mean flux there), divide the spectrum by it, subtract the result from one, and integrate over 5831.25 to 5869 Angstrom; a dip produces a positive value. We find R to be -3.5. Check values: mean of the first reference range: 9.66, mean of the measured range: 10.2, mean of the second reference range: 8.75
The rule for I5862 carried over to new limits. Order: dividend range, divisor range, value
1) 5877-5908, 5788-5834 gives 0.84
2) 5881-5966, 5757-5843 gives 1.00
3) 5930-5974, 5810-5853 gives 1.05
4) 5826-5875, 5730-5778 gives 1.07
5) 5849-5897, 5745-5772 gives 0.98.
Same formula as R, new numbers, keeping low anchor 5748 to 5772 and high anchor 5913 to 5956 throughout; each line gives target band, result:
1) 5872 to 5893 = 2.83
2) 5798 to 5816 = -0.33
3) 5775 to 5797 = 0.21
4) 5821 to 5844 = -0.93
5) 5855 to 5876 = -0.04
